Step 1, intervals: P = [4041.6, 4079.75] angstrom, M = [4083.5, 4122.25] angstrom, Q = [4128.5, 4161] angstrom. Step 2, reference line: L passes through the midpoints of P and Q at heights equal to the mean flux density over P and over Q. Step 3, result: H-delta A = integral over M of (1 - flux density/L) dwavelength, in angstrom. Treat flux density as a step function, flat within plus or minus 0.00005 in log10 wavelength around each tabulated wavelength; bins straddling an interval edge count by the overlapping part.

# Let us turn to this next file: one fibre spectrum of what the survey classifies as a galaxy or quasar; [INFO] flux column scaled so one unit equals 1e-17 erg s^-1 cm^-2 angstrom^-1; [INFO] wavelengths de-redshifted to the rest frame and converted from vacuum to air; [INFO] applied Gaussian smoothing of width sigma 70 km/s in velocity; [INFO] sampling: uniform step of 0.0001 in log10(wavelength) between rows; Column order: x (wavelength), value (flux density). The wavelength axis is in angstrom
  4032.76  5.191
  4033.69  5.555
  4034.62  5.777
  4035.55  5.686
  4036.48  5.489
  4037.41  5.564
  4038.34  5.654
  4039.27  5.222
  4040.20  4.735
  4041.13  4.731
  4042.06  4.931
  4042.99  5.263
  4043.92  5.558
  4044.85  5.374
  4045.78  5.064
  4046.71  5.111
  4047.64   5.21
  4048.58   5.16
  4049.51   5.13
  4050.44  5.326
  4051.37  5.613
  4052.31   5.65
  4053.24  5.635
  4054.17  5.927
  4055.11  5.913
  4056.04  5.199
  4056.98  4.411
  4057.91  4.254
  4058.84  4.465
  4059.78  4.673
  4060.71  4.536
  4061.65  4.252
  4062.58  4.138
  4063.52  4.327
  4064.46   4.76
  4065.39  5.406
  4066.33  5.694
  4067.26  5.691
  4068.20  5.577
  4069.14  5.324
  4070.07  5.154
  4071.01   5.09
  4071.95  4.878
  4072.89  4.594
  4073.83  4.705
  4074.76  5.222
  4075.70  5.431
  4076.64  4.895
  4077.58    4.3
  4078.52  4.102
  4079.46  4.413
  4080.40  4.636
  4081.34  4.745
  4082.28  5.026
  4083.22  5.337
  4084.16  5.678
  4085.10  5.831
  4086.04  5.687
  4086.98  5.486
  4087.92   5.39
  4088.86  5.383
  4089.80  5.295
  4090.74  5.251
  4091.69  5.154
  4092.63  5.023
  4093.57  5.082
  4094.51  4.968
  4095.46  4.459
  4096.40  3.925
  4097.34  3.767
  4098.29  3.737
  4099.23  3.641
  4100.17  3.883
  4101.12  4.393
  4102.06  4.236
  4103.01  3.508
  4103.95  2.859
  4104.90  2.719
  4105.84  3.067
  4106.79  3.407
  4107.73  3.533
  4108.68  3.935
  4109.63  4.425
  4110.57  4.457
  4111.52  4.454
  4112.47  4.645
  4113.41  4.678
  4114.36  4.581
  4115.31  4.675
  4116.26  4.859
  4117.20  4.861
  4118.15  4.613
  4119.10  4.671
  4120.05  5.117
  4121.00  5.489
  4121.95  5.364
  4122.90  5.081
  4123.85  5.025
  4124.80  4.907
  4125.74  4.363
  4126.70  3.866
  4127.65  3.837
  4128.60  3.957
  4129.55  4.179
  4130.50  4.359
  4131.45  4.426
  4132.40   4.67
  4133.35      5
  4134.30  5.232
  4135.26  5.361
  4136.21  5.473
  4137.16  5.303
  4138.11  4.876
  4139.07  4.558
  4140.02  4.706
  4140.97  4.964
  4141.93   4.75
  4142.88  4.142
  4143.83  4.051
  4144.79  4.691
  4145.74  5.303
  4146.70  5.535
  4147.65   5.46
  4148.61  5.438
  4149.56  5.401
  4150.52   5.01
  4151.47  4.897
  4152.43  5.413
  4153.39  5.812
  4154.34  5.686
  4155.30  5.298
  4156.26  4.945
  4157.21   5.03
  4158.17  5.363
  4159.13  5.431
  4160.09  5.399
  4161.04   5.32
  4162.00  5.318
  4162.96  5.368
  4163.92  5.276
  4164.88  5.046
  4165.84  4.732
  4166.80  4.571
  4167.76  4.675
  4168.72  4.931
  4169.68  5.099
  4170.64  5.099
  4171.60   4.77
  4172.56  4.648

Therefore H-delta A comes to 3.8 angstrom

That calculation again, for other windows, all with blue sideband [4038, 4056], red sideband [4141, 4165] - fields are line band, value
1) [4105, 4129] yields 3.6 angstrom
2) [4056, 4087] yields 2.1 angstrom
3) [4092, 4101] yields 1.6 angstrom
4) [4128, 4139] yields 0.9 angstrom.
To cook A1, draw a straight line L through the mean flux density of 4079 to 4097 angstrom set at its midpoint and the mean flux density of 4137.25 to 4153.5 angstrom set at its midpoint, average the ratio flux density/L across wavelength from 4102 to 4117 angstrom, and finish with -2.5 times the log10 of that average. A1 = 0.25 mag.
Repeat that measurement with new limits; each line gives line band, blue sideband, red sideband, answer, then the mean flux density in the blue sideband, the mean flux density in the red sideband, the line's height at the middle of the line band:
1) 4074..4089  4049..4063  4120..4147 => -0.03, 5.01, 4.77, 4.93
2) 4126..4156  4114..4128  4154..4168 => 0.02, 4.76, 5.16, 4.96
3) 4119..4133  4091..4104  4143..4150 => 0.02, 4.25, 5.08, 4.73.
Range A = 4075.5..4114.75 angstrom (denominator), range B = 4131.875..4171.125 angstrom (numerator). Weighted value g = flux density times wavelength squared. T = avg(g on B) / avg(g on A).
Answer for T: 1.16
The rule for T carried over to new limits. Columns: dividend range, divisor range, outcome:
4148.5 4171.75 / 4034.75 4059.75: 1.04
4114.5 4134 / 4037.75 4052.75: 0.93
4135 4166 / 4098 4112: 1.40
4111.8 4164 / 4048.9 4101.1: 1.03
